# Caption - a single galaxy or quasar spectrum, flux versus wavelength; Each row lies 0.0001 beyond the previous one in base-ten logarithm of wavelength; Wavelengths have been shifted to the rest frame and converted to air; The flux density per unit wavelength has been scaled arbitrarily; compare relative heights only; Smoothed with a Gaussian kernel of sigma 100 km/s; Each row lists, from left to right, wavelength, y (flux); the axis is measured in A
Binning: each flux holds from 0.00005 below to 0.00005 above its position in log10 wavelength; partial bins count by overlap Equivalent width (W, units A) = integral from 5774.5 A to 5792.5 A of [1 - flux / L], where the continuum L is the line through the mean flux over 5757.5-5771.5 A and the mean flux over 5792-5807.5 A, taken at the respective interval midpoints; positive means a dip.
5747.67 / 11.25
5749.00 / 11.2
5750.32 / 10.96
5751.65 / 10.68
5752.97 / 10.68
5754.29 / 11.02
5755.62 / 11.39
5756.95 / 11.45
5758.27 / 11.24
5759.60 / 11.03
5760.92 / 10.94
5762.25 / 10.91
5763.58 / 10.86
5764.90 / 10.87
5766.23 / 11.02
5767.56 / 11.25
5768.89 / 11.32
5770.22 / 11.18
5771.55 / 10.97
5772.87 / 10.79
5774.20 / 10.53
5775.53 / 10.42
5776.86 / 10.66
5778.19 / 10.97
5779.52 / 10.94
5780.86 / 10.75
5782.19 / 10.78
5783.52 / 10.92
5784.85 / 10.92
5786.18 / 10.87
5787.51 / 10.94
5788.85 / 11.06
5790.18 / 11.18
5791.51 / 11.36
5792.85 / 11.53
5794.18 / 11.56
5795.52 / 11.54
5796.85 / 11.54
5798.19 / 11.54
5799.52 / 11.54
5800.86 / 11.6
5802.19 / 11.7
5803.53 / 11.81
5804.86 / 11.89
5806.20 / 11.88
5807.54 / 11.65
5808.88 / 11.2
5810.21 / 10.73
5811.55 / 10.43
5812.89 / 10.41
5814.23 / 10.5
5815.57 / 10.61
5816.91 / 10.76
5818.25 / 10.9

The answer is 0.7 A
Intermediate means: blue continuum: 11.1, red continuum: 11.6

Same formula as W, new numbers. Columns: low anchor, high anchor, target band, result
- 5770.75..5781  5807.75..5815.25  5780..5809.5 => -1.7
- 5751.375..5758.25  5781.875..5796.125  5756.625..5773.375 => 0.1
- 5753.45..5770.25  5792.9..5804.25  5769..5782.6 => 0.6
